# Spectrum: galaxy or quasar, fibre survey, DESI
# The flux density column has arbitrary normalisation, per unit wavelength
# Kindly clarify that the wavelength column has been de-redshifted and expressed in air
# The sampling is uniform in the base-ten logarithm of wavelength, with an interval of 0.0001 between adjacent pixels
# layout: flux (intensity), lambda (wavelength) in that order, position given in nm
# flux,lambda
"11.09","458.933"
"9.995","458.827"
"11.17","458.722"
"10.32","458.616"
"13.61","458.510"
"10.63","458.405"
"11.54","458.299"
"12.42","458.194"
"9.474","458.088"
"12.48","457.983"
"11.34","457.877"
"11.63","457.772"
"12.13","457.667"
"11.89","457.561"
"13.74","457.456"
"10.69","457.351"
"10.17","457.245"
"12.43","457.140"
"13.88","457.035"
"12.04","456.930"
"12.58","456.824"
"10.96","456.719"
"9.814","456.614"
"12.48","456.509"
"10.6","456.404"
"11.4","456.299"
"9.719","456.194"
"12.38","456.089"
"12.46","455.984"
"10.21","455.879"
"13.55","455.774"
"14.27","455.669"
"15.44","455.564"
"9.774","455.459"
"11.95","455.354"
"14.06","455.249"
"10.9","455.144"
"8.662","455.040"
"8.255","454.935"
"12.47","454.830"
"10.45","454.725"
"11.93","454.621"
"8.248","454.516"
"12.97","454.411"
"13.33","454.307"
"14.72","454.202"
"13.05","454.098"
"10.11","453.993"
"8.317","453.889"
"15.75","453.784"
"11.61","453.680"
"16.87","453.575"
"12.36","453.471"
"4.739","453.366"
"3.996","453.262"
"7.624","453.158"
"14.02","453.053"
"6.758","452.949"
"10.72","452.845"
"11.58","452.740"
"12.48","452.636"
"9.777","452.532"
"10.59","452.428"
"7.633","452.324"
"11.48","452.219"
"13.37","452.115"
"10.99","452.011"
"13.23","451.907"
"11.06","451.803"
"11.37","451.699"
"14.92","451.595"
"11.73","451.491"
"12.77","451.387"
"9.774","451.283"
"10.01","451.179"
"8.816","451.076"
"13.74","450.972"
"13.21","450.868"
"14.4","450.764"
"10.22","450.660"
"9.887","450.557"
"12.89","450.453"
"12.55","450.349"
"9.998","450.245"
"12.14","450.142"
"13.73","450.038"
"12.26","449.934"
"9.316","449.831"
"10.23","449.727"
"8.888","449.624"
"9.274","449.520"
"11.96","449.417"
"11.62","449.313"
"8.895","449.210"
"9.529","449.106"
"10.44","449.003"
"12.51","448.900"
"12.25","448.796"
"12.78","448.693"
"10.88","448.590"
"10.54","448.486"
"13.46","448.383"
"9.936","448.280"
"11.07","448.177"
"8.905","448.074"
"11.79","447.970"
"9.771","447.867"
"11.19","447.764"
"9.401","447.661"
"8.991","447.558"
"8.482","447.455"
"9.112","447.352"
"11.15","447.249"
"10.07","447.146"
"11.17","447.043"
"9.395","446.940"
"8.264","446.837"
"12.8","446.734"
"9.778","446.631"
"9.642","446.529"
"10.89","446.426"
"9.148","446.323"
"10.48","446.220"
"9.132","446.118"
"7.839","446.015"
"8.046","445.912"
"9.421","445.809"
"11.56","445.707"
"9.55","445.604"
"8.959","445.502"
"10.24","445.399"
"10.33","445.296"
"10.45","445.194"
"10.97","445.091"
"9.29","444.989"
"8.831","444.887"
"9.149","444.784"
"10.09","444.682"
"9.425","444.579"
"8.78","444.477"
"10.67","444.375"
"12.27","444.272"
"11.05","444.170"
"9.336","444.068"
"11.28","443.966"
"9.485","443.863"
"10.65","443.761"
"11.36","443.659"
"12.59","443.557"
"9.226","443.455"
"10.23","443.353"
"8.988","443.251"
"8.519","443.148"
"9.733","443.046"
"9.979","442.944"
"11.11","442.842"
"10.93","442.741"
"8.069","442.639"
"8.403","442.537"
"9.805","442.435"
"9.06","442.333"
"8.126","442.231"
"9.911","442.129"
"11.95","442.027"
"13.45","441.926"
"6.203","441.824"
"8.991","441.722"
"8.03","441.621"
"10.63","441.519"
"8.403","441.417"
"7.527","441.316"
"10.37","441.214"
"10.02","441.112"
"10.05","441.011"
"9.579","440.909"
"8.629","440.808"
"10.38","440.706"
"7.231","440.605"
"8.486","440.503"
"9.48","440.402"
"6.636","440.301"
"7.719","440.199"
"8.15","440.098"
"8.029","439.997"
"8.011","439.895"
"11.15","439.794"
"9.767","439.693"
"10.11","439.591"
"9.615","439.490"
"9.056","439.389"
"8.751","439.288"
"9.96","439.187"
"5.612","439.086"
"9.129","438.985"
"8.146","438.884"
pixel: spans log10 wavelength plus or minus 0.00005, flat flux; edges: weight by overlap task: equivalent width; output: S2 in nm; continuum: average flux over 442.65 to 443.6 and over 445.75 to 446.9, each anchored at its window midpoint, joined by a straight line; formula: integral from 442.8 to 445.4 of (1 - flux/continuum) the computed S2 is -0.06 nm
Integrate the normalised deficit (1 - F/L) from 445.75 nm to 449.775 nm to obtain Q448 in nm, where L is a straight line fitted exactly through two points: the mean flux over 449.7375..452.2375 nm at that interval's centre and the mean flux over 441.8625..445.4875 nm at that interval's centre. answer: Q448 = 0.30 nm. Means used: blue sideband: 10.1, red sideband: 11.8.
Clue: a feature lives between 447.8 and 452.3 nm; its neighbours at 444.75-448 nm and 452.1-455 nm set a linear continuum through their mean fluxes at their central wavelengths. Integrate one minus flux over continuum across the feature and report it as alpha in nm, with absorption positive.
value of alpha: -0.42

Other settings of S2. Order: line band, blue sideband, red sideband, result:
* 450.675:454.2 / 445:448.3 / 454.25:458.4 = -0.086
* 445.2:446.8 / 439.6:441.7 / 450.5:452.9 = 0.048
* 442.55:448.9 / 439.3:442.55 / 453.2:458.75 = -0.152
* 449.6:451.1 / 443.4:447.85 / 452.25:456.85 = -0.136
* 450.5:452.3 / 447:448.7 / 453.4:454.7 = -0.040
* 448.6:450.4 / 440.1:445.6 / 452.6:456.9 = -0.087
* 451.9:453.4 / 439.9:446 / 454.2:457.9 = 0.170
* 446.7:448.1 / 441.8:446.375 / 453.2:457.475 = 0.047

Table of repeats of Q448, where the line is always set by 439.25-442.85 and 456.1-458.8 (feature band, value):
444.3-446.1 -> 0.03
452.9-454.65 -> 0.01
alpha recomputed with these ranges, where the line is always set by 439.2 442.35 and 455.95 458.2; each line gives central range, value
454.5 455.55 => 0.04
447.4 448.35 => 0.02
